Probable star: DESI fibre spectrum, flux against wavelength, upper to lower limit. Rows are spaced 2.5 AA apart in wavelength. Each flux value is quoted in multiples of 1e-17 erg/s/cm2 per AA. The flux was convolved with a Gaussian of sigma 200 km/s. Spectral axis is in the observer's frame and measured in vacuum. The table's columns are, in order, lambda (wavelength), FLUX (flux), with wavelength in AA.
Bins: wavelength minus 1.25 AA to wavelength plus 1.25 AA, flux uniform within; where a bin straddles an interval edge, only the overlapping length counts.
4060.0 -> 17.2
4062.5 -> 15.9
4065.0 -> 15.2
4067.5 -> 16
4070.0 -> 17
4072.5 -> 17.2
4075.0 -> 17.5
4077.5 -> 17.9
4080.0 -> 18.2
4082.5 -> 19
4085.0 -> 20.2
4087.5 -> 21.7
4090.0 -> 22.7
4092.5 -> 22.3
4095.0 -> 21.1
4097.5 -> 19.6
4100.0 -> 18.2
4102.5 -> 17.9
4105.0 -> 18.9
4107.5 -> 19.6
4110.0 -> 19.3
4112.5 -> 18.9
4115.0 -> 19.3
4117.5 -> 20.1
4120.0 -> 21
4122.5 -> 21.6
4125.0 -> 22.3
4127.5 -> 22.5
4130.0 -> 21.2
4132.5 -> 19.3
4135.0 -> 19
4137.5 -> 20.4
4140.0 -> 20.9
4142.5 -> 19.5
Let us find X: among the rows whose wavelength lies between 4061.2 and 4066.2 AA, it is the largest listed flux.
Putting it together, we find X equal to 15.9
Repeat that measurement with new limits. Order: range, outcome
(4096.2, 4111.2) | 19.6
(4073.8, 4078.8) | 17.9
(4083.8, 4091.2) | 22.7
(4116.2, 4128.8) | 22.5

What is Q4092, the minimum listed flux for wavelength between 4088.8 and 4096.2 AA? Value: 21.1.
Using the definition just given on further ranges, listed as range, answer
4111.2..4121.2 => 18.9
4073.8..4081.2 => 17.5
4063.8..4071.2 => 15.2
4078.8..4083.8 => 18.2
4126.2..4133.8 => 19.3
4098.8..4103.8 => 17.9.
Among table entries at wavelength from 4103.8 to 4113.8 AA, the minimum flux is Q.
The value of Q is 18.9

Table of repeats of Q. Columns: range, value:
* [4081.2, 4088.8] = 19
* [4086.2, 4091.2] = 21.7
